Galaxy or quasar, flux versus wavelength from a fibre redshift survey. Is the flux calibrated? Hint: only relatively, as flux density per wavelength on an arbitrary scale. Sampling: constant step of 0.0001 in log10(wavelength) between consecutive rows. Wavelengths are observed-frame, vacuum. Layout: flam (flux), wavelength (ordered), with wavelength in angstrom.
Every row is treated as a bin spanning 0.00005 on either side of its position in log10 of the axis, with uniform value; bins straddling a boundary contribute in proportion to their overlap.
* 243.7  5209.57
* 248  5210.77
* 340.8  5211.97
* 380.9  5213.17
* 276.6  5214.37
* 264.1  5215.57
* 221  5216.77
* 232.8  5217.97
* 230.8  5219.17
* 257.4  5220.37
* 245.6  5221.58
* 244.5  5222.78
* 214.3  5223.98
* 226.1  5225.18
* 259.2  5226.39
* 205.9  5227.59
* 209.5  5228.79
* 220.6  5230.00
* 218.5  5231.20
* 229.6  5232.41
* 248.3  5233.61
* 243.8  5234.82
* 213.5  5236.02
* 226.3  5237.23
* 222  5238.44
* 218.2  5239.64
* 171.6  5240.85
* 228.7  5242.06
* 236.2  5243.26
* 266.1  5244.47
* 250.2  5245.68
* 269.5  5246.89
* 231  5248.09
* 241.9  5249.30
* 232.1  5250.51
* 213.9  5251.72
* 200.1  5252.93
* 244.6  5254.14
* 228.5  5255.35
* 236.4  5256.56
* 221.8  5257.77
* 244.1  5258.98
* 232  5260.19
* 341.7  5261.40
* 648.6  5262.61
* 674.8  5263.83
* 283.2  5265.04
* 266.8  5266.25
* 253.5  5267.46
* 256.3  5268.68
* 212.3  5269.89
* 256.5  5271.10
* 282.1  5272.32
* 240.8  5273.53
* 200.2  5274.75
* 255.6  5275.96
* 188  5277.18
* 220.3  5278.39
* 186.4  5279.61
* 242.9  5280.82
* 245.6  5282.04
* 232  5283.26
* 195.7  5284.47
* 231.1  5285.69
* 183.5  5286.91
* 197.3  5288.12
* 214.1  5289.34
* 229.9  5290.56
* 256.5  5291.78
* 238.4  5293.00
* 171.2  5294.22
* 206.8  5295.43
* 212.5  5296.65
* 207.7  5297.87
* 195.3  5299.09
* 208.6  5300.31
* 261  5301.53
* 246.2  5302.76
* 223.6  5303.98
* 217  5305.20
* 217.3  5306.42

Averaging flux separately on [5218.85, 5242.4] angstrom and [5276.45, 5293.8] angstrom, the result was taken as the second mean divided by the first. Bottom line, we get 0.96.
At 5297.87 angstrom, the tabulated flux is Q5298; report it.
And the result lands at 207.7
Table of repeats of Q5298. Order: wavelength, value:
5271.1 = 256.5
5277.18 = 188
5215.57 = 264.1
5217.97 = 232.8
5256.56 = 236.4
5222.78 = 244.5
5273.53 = 240.8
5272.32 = 282.1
